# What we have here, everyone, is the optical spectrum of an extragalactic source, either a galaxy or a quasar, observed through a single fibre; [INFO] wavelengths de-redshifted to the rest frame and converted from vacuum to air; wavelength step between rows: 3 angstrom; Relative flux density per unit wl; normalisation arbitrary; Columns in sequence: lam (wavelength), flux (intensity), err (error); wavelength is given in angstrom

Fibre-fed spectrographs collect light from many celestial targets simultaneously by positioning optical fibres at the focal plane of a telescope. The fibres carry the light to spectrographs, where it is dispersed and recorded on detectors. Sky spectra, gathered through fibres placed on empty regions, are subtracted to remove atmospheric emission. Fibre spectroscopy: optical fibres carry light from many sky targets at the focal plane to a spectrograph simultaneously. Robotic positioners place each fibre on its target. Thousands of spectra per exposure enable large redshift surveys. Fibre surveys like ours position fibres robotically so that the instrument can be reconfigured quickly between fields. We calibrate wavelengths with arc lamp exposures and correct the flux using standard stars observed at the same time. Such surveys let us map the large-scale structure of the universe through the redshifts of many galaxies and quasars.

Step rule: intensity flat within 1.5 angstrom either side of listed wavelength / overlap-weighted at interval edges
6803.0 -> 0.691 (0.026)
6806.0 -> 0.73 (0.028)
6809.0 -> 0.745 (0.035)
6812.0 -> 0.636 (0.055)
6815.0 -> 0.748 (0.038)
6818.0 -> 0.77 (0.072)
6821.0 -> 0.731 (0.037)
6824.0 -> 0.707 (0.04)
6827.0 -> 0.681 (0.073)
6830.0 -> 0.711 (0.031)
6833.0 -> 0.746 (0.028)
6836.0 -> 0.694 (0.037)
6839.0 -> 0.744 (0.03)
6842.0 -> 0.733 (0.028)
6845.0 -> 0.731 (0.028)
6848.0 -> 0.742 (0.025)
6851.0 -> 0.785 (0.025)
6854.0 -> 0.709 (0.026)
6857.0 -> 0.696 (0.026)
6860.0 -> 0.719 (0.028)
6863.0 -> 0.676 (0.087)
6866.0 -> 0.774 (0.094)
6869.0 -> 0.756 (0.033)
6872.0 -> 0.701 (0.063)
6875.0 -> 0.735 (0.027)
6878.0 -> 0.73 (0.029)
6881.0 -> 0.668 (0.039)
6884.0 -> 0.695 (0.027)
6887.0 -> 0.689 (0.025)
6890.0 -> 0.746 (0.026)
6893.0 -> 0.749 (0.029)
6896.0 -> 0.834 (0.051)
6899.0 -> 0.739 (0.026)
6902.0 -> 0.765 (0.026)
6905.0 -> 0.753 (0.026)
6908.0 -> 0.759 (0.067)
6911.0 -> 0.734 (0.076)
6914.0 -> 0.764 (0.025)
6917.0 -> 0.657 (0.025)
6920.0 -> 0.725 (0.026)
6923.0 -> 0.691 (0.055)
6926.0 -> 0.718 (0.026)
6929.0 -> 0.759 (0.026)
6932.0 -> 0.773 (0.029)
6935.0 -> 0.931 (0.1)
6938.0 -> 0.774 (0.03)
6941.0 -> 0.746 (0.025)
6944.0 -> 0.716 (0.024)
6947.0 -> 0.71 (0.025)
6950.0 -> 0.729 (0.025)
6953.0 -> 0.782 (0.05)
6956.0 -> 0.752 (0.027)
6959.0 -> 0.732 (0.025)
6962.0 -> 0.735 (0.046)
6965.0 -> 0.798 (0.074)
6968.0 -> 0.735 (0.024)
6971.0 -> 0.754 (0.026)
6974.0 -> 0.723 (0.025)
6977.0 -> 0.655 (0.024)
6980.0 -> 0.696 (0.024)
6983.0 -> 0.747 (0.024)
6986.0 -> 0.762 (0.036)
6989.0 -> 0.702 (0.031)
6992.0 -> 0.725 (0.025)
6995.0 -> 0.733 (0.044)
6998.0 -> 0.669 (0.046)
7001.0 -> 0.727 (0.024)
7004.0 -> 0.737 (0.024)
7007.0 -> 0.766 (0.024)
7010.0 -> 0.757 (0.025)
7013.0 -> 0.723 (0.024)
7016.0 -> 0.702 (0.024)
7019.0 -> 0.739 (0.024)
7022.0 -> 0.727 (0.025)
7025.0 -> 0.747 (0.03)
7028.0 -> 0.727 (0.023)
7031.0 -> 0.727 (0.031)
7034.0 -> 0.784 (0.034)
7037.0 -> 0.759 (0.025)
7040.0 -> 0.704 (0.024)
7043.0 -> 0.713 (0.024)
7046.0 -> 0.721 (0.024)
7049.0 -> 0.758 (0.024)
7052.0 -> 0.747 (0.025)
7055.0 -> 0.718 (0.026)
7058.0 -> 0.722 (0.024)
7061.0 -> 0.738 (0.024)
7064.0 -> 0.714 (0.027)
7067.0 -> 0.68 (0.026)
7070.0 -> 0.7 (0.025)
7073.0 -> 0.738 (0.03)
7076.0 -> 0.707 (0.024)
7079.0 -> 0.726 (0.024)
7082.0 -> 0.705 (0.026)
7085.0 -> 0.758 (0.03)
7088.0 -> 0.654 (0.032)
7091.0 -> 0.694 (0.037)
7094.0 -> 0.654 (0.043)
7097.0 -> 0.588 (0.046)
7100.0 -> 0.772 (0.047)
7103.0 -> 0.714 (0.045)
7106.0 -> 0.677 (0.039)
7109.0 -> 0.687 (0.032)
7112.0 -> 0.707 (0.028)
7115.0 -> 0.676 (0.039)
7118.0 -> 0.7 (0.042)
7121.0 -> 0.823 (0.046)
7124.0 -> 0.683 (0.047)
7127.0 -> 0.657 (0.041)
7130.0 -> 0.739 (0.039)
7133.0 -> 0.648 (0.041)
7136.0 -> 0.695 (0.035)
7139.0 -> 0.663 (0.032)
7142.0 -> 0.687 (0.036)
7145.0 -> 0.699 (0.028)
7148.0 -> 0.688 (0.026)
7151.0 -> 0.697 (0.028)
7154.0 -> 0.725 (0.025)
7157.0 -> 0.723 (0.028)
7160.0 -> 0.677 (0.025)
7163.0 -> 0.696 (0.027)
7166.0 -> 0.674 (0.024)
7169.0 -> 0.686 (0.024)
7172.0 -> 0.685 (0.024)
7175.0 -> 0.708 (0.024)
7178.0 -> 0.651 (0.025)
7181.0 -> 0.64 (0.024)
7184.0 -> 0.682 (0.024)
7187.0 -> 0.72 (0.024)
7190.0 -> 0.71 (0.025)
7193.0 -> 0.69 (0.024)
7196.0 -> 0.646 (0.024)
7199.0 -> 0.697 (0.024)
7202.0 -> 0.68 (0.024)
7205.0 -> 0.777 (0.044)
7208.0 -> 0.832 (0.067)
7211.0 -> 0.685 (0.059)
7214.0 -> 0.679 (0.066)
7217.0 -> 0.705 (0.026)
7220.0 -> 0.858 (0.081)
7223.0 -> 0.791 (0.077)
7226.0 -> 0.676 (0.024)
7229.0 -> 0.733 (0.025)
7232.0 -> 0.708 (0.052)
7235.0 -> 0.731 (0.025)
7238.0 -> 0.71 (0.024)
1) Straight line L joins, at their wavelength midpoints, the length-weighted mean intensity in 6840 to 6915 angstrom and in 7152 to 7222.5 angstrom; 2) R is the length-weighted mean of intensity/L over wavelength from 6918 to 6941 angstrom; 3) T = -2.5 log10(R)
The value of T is -0.05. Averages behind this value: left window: 0.735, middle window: 0.764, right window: 0.707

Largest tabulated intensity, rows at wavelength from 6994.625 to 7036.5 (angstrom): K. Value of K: 0.784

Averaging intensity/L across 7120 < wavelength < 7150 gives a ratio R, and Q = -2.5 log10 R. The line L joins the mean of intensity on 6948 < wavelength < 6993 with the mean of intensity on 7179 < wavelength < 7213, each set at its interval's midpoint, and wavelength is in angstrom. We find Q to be 0.025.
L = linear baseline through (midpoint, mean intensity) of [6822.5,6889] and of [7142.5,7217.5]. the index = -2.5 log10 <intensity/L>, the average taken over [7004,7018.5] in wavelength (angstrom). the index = -0.042 mag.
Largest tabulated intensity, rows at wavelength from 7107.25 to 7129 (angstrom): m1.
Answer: 0.823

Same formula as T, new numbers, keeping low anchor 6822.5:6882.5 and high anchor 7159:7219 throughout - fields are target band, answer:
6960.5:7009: -0.03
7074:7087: -0.03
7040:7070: -0.02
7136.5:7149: 0.02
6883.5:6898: -0.04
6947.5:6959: -0.05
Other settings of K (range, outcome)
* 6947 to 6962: 0.782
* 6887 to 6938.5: 0.931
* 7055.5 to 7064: 0.738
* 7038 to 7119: 0.772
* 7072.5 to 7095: 0.758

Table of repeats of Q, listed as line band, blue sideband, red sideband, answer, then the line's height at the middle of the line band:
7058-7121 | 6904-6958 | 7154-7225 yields 0.03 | 0.724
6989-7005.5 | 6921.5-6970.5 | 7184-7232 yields 0.05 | 0.749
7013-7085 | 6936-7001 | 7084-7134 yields -0.02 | 0.712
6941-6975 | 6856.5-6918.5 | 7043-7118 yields -0.03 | 0.722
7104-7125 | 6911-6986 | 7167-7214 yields 0.01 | 0.712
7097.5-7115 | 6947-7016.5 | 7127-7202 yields 0.00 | 0.702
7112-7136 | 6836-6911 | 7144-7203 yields -0.01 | 0.696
